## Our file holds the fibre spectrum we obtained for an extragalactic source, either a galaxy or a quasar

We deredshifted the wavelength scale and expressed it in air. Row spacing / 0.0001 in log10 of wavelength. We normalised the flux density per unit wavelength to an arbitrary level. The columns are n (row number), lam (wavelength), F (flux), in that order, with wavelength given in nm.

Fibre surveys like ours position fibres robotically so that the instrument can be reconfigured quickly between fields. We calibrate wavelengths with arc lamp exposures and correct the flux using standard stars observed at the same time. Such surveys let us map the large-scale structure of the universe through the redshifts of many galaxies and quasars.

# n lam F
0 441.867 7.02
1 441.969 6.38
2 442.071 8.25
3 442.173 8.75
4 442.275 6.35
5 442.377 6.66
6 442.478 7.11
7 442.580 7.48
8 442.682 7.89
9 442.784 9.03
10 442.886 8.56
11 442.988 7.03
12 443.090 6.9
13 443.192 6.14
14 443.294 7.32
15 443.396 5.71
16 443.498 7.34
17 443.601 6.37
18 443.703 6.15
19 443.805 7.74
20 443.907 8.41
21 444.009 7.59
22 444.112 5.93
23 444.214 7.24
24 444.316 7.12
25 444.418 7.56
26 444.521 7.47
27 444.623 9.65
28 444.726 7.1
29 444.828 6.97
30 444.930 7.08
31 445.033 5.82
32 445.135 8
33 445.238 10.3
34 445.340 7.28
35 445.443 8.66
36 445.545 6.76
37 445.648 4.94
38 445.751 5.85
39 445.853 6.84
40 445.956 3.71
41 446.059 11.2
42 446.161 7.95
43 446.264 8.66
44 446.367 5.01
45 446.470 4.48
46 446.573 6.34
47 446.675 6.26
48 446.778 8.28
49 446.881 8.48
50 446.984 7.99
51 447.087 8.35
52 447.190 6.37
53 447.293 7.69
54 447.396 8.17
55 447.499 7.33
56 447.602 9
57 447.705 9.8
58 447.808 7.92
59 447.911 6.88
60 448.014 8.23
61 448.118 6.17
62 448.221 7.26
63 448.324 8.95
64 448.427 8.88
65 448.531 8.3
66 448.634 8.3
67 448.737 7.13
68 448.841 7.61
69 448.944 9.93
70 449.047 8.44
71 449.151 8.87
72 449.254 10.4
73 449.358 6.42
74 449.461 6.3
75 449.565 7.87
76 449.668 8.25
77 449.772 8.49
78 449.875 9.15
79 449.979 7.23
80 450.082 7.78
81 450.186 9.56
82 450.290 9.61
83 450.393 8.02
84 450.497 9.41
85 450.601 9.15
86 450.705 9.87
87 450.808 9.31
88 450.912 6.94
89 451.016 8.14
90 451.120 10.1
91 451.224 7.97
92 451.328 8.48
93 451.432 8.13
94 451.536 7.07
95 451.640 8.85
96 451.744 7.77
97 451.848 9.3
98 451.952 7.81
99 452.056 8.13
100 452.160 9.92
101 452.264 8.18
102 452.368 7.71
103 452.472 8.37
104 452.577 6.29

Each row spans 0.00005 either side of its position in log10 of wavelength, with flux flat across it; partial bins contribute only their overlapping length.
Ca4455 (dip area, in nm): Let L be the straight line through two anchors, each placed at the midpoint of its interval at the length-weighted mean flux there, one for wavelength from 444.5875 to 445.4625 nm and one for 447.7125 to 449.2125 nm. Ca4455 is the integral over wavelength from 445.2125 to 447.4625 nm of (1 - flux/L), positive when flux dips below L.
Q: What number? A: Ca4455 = 0.203 nm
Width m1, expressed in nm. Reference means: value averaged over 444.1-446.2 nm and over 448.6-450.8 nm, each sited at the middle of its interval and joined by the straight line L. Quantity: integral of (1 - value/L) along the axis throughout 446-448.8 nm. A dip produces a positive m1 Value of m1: 0.06 nm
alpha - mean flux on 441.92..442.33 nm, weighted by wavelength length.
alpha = 7.42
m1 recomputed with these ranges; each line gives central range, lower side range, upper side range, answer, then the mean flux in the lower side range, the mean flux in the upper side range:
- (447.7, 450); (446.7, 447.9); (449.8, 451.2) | 0.08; 8.04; 8.77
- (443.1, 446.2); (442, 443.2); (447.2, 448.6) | 0.21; 7.54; 8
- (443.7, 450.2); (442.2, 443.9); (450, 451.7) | 0.20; 7.17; 8.62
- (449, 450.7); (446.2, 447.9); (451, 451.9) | -0.08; 7.5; 8.43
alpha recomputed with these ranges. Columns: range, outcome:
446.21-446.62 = 6.12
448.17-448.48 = 8.36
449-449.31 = 9.19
